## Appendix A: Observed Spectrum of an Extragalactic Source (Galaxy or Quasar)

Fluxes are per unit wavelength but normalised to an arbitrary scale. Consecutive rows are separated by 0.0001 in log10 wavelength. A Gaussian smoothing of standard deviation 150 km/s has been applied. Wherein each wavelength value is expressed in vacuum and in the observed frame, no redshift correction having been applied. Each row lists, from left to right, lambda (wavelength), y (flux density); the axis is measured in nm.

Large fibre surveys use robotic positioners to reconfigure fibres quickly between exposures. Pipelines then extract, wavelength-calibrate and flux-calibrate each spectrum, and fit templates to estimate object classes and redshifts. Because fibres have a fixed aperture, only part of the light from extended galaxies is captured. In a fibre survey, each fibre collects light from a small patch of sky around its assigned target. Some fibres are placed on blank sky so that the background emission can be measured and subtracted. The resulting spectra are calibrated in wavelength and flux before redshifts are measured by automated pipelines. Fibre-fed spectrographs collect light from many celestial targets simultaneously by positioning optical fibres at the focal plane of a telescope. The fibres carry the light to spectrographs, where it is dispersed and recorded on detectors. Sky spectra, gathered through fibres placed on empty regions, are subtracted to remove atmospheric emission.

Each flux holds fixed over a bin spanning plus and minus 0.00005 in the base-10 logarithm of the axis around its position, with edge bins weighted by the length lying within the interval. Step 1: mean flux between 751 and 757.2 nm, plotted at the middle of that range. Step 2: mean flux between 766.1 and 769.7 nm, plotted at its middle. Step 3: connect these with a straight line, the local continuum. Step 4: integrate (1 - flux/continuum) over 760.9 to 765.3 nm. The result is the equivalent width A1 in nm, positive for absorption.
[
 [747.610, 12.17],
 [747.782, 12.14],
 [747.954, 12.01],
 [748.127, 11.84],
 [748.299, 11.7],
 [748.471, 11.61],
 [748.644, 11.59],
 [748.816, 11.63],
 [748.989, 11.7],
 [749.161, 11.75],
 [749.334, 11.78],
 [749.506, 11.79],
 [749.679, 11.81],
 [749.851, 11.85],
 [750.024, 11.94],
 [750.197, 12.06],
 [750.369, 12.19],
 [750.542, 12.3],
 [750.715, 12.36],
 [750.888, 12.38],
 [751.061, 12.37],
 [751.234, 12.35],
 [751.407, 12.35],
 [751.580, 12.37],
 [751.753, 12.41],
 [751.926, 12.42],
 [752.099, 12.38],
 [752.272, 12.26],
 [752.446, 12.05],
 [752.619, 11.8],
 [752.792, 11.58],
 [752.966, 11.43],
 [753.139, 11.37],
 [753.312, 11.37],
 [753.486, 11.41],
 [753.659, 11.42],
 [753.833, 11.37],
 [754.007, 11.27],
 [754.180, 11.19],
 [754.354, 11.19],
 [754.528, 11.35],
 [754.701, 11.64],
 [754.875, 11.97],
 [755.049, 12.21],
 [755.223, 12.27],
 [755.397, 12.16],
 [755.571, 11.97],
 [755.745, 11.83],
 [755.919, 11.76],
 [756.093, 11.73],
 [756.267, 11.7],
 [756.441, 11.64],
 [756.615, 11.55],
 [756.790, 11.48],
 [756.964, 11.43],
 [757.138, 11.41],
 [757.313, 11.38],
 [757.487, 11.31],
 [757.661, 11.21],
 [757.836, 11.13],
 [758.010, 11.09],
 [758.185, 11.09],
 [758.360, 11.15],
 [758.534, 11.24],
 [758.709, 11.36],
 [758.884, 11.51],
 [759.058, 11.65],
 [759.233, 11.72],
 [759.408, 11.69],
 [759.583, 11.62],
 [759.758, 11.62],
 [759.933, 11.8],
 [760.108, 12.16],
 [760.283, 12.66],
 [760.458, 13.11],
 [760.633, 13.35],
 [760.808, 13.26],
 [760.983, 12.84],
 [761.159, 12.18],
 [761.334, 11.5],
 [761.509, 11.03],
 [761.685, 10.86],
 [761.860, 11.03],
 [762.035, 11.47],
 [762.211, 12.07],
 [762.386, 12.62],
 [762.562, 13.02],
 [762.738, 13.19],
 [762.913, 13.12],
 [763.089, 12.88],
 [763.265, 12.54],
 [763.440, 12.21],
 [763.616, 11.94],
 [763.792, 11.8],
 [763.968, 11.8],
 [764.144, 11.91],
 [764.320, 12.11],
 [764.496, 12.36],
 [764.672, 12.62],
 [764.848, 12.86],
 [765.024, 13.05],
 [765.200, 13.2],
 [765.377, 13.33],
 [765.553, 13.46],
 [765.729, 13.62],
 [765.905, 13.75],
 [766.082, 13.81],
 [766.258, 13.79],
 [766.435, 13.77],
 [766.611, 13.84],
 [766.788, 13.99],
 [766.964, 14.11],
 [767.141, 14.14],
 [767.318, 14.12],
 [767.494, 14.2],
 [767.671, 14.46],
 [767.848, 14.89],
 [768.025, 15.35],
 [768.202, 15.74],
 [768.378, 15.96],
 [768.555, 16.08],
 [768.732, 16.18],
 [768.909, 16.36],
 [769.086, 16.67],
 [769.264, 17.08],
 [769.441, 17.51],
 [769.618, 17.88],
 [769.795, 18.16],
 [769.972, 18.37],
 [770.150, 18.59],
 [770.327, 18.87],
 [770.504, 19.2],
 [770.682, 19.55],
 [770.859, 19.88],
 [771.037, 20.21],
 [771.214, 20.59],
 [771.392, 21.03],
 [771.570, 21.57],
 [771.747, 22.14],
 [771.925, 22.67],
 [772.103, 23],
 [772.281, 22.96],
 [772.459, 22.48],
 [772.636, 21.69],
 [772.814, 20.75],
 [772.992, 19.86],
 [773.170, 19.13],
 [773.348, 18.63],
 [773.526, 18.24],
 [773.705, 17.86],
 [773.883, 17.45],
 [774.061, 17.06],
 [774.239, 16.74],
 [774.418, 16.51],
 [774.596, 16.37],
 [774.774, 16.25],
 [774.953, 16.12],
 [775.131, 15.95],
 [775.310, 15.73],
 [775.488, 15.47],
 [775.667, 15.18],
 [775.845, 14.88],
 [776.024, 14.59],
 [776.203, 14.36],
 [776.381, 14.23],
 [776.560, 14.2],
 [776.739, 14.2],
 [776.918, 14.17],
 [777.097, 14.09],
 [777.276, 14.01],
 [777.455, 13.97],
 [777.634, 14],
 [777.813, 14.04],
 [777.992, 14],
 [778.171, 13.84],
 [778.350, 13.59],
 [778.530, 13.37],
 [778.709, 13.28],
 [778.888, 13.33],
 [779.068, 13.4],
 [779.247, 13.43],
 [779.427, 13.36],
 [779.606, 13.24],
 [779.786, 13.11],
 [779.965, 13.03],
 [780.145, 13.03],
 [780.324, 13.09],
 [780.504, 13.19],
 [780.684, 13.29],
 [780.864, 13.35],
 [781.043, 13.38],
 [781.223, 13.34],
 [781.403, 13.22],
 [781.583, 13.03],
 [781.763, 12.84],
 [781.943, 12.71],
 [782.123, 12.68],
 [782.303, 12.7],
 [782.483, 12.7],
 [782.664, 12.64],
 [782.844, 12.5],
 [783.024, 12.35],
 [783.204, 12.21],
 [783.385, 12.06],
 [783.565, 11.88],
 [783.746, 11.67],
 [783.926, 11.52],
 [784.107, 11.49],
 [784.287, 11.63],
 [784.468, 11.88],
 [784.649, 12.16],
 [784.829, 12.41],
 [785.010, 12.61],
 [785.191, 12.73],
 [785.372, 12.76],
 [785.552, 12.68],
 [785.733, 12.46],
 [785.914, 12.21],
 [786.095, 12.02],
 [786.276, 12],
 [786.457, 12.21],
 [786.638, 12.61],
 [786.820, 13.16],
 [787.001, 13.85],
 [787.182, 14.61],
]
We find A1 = 0.57 nm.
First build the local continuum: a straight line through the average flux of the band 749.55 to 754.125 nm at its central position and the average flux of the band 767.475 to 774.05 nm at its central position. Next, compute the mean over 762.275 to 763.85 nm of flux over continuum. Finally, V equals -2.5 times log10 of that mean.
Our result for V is 0.26 mag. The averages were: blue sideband 11.9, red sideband 18.7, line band 12.6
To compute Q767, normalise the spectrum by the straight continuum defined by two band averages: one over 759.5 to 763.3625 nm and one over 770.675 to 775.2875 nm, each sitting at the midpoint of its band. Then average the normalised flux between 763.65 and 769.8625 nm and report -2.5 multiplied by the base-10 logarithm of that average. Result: 0.09 mag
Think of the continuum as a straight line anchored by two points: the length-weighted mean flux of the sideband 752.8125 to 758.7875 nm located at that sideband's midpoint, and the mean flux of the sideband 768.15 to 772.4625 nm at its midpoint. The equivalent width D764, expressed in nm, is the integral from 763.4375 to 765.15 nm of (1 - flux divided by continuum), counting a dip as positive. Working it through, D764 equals 0.39 nm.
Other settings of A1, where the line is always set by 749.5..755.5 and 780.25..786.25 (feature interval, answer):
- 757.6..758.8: 0.08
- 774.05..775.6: -0.48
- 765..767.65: -0.35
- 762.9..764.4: -0.01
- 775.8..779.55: -0.45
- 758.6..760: 0.05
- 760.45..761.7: -0.02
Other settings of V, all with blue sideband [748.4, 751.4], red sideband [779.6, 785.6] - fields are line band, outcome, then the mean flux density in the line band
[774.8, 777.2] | -0.191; 14.9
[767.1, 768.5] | -0.207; 14.9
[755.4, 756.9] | 0.034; 11.7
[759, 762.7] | 0.010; 12.1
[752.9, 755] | 0.058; 11.4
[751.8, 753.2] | 0.008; 11.9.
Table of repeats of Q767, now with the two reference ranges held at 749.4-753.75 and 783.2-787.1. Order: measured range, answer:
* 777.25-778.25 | -0.15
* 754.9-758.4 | 0.04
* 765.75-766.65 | -0.14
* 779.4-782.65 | -0.07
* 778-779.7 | -0.10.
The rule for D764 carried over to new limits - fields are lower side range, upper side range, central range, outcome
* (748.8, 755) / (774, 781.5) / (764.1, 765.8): 0.03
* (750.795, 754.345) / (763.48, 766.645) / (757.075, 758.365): 0.11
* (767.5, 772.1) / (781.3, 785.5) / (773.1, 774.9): -0.10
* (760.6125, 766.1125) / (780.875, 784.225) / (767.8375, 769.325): -0.42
